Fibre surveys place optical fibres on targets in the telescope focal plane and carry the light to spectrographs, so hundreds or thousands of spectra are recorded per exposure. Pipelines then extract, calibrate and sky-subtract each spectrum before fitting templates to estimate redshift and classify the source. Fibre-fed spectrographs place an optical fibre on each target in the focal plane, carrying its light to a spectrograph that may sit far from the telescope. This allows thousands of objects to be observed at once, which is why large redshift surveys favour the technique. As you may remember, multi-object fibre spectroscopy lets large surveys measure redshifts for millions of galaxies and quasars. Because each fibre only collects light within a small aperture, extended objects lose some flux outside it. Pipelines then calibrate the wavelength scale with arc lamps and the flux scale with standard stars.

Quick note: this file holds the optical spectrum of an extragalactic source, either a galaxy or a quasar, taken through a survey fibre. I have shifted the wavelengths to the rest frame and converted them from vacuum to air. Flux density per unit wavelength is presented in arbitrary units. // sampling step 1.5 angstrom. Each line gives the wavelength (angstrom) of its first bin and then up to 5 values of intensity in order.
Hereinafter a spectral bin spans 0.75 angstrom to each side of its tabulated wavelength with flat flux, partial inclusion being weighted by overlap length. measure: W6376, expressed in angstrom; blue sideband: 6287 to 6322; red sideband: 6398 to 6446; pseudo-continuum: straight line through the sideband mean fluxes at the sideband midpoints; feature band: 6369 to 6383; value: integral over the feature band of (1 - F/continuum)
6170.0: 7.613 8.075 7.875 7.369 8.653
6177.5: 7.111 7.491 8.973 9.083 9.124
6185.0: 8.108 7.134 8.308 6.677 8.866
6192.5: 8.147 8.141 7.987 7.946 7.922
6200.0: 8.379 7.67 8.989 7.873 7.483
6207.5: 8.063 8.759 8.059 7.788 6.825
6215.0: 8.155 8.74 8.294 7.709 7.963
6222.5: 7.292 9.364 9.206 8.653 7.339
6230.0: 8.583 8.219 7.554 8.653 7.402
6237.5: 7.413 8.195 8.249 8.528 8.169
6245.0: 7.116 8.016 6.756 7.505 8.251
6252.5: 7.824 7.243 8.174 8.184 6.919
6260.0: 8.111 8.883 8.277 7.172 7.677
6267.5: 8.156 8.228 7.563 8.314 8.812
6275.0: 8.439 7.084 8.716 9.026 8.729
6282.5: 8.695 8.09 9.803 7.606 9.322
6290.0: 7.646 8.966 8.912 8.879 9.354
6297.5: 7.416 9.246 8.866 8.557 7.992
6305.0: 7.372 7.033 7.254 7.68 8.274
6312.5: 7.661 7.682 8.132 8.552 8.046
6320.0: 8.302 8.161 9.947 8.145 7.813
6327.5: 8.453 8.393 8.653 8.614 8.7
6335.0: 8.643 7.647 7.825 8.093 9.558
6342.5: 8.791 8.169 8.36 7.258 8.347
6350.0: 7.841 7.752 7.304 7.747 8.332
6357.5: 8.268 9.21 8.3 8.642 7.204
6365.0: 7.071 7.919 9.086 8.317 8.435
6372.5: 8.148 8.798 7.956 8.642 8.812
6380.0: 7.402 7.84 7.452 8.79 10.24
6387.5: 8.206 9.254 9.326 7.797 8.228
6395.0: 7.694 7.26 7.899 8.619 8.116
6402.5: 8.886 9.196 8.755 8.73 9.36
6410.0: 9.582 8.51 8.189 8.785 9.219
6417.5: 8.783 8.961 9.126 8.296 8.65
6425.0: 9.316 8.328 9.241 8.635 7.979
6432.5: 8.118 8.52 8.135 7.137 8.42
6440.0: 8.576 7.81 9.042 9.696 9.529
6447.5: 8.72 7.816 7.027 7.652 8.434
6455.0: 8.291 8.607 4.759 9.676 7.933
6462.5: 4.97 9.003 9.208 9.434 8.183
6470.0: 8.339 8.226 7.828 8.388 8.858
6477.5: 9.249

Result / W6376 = 0.45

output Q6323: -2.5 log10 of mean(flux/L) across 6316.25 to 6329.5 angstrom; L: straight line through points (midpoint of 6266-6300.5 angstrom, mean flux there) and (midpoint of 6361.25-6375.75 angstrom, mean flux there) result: -0.01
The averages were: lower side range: 8.49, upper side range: 8.16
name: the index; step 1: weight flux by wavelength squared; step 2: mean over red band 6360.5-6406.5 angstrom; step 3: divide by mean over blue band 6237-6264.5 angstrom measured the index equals 1.1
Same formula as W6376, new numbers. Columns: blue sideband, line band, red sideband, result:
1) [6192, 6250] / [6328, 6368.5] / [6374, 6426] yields 1.0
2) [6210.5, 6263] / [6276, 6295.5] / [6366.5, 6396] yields -1.1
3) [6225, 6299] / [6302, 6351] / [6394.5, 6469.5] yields 0.6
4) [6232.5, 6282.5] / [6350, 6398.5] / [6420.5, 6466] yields -0.4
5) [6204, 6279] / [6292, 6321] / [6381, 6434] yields 0.2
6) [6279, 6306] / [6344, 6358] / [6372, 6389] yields 0.9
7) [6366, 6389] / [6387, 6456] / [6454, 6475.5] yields -2.2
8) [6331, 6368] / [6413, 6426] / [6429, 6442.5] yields -1.1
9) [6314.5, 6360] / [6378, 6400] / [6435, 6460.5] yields -0.2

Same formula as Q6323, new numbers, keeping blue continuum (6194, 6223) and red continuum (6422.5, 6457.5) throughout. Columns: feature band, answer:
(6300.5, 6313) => 0.05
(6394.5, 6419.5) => -0.04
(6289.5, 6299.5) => -0.06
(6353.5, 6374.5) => 0.00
